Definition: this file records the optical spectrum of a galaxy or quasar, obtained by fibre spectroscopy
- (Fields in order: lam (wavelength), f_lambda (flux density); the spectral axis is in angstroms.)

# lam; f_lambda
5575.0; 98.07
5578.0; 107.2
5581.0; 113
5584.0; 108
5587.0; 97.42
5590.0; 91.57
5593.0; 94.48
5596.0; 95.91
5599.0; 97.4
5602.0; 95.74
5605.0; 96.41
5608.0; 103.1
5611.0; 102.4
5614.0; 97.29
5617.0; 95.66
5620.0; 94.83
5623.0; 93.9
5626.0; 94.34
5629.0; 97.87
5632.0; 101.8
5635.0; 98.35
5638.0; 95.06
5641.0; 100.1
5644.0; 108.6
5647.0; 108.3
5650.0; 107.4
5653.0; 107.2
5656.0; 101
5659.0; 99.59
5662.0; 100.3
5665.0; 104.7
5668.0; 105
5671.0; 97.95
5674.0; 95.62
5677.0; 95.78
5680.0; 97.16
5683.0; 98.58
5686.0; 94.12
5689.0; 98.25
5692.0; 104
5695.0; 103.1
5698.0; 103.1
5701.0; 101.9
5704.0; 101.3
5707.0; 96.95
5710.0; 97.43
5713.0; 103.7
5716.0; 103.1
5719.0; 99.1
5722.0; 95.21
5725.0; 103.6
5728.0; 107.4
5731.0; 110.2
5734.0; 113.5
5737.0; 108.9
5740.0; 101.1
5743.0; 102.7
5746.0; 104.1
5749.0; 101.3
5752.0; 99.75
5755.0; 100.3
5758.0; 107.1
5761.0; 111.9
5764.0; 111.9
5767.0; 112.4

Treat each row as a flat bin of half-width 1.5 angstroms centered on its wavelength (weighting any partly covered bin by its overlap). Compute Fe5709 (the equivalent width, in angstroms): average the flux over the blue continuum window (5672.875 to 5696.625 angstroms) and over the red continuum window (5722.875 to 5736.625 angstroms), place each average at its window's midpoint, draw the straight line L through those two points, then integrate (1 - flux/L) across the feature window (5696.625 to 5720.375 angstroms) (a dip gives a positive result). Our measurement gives 0.6 angstroms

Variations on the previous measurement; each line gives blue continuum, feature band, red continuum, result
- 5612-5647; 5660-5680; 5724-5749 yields 0.3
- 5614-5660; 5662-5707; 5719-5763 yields 1.0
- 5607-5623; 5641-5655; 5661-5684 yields -1.1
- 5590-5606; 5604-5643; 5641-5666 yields 0.6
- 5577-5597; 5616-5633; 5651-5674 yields 0.9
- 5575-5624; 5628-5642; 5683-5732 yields 0.2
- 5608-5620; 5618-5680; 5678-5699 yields -0.8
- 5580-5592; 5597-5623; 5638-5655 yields 1.4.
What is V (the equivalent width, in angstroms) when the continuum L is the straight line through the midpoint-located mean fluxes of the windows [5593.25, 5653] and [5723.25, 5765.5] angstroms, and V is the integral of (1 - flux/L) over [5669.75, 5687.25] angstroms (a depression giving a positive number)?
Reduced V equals 0.99 angstroms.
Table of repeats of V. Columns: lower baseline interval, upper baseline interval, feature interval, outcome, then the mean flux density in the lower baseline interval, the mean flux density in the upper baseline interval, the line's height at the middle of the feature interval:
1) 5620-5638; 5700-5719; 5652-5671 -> -0.79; 96.9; 101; 98.4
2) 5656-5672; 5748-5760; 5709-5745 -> -0.58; 102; 103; 102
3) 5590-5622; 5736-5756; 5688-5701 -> -0.23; 97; 102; 100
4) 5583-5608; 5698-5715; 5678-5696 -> 0.18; 97.3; 101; 100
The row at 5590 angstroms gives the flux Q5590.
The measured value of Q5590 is 91.57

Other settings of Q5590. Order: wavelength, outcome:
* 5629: 97.87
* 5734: 113.5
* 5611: 102.4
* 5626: 94.34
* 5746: 104.1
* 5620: 94.83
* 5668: 105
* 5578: 107.2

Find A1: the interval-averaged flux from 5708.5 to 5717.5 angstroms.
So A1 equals 101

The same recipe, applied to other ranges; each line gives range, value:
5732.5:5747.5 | 106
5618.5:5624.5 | 94.4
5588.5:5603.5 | 95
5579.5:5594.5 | 101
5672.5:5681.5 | 96.2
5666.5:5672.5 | 101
